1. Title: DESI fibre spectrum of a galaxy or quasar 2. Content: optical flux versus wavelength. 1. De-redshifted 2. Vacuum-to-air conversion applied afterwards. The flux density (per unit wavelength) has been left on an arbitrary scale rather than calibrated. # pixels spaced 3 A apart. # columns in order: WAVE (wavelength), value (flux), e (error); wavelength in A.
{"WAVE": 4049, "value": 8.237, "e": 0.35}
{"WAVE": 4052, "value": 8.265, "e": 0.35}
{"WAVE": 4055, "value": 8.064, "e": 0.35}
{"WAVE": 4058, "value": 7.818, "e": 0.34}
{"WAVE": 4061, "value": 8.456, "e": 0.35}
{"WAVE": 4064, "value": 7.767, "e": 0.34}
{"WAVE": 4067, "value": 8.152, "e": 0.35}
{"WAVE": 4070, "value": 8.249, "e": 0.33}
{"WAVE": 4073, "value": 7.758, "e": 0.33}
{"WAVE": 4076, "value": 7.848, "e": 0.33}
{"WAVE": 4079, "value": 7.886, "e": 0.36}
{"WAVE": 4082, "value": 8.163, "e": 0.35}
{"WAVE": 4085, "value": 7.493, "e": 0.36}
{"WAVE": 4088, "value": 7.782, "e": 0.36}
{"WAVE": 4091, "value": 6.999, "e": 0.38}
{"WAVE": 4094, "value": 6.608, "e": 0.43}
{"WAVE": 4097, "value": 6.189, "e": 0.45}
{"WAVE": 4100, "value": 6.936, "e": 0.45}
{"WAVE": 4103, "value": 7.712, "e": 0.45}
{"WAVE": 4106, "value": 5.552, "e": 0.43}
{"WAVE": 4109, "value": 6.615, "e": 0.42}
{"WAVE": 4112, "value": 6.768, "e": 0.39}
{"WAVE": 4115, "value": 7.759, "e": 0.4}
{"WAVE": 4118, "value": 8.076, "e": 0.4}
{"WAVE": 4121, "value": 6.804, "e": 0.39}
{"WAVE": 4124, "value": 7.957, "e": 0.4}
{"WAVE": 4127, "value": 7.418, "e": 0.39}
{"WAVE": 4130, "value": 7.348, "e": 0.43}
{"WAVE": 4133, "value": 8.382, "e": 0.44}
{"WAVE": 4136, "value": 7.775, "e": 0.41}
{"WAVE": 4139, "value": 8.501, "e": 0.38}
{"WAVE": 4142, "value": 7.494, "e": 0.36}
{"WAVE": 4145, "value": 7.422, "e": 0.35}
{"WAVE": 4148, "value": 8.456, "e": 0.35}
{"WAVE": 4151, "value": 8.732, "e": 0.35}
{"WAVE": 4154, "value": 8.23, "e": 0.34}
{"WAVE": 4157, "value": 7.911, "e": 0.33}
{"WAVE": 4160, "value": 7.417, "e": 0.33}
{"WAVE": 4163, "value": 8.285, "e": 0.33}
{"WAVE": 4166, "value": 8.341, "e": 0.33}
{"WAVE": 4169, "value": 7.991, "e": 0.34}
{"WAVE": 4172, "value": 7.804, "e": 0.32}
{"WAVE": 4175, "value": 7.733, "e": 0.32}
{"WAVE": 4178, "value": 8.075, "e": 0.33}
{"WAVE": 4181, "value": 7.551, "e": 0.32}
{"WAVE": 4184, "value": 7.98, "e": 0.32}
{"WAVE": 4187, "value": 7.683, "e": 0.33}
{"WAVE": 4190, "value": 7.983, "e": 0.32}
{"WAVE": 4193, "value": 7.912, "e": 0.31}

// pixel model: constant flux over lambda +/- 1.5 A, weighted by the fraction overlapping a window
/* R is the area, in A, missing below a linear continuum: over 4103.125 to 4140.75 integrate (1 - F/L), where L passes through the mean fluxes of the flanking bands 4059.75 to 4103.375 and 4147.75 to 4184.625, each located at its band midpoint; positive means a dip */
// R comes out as 1.8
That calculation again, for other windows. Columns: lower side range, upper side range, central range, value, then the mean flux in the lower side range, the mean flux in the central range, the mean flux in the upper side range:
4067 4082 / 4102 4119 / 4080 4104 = 0.9 A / 7.98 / 7.24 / 7.03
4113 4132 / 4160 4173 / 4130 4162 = -0.8 A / 7.56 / 8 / 8.04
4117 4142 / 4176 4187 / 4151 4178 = -0.7 A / 7.76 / 8.01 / 7.84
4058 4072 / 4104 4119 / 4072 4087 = -0.2 A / 8.11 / 7.83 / 6.94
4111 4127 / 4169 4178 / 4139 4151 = -0.5 A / 7.49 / 8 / 7.86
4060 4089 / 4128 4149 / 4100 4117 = 2.1 A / 7.95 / 6.92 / 7.89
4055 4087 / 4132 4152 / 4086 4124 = 4.7 A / 7.96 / 7.03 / 8.09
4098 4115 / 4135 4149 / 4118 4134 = -0.4 A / 6.79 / 7.6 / 7.92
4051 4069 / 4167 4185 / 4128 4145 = 0.2 A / 8.09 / 7.84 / 7.87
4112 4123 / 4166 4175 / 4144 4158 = -0.8 A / 7.46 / 8.18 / 7.94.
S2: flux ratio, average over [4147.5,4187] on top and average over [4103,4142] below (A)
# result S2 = 1.08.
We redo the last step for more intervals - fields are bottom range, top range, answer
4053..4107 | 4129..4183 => 1.06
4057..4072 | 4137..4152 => 1.00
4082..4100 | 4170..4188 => 1.10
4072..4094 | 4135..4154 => 1.06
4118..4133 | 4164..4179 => 1.06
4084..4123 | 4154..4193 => 1.13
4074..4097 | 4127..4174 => 1.07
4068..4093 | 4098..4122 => 0.90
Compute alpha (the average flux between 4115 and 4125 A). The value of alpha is 7.62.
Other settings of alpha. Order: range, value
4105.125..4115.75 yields 6.66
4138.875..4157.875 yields 8.08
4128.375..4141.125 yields 7.97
